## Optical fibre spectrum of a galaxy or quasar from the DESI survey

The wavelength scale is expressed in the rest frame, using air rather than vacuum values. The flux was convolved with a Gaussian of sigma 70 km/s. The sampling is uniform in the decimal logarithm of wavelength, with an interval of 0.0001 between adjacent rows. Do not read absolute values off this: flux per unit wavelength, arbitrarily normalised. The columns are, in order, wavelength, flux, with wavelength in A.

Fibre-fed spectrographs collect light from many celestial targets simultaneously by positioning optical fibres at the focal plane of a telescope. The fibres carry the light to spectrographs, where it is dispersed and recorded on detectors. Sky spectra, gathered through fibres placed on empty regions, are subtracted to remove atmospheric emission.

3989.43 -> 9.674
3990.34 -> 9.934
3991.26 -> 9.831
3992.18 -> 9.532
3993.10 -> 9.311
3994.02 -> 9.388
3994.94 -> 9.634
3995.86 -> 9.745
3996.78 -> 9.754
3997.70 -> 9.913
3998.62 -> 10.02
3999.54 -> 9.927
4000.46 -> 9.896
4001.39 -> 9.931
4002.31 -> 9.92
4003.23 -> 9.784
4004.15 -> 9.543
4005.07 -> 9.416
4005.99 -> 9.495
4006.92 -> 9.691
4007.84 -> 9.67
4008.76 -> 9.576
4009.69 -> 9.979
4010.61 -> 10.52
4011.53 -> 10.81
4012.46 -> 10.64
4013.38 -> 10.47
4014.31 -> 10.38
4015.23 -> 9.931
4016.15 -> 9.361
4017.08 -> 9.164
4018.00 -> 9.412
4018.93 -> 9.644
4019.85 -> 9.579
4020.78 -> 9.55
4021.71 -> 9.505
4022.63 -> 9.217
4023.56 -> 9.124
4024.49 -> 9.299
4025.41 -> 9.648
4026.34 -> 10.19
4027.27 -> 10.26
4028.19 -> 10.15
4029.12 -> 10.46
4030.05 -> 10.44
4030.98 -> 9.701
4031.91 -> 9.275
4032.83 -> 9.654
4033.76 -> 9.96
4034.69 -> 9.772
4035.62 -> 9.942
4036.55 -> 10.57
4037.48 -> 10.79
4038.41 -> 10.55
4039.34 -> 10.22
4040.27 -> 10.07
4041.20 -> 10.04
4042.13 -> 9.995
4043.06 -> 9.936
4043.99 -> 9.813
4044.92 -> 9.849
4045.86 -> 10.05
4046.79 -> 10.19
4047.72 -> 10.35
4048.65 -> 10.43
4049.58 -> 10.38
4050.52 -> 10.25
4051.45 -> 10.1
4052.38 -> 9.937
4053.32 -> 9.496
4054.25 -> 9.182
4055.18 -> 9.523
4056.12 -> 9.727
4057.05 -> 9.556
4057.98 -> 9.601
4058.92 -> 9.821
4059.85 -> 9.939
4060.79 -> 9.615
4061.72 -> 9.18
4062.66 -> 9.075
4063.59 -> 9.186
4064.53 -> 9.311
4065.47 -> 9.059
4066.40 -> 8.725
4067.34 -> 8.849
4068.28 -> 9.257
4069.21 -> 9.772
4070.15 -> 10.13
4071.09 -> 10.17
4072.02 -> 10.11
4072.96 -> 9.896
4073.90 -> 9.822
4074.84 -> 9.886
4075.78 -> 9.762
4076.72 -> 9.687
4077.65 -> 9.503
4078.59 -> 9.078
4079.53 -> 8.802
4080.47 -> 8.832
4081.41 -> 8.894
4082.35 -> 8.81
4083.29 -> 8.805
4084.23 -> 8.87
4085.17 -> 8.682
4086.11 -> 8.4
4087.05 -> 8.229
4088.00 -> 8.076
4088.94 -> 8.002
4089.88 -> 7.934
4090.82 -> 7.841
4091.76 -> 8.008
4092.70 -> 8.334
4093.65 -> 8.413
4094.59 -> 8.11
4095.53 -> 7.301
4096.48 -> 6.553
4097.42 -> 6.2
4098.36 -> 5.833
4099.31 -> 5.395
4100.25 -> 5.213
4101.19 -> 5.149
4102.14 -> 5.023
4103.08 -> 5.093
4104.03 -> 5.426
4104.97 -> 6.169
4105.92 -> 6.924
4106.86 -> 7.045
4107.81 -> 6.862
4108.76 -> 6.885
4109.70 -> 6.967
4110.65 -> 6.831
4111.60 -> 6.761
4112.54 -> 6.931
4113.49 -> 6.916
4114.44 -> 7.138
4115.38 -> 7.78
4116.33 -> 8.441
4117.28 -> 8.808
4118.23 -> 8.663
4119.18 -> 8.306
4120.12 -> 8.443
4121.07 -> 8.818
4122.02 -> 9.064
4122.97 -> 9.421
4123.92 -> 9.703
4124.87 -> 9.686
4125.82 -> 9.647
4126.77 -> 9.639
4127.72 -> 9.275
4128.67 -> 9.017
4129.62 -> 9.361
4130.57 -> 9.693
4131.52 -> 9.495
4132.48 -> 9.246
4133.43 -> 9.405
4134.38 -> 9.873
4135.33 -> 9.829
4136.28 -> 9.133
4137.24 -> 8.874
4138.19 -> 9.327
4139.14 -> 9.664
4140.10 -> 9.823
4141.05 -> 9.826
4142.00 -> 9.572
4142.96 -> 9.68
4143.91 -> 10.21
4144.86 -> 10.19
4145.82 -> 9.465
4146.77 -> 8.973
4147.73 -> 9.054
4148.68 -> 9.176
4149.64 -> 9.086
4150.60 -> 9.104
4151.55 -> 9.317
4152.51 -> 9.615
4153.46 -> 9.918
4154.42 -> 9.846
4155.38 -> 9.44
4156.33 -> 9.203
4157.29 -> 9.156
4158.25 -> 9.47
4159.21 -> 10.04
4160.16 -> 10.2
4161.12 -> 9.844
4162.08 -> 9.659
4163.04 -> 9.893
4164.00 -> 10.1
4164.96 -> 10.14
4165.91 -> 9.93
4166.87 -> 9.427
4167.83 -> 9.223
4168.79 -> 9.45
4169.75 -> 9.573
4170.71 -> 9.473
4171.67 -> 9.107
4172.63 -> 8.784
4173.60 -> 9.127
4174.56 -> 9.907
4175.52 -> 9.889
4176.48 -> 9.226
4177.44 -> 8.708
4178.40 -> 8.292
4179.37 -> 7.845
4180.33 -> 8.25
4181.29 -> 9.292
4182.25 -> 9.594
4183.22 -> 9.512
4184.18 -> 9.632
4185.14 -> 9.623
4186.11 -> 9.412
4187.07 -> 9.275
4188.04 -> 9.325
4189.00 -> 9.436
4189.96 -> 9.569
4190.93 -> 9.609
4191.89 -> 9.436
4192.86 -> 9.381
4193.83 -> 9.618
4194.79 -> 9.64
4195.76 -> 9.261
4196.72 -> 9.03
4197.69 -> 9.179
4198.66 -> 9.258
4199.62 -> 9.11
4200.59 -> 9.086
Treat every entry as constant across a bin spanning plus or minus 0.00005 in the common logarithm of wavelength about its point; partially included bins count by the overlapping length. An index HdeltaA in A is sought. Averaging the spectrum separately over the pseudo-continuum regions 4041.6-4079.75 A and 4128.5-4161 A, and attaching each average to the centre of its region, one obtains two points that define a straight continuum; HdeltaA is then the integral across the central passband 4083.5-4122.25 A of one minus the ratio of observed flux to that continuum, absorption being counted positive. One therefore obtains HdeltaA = 9.2 A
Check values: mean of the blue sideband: 9.69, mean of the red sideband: 9.52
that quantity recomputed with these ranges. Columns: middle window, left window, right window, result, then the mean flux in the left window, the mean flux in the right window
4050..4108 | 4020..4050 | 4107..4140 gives 5.5 A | 9.98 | 8.64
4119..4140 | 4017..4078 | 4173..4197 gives 0.3 A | 9.78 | 9.28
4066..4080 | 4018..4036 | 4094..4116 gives -3.1 A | 9.75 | 6.48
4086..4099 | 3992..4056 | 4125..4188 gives 2.8 A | 9.88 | 9.45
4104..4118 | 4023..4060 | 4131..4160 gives 3.6 A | 9.95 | 9.51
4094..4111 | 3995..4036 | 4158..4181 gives 5.8 A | 9.82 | 9.4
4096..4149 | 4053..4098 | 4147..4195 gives 5.6 A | 8.95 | 9.41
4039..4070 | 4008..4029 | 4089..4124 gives -3.3 A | 9.85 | 7.25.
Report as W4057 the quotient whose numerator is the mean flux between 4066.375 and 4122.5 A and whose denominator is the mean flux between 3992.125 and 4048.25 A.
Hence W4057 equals 0.81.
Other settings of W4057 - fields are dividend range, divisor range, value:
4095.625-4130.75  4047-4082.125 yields 0.78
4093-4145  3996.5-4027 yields 0.83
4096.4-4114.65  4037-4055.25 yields 0.62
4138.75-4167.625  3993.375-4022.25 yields 0.98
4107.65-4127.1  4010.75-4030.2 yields 0.83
